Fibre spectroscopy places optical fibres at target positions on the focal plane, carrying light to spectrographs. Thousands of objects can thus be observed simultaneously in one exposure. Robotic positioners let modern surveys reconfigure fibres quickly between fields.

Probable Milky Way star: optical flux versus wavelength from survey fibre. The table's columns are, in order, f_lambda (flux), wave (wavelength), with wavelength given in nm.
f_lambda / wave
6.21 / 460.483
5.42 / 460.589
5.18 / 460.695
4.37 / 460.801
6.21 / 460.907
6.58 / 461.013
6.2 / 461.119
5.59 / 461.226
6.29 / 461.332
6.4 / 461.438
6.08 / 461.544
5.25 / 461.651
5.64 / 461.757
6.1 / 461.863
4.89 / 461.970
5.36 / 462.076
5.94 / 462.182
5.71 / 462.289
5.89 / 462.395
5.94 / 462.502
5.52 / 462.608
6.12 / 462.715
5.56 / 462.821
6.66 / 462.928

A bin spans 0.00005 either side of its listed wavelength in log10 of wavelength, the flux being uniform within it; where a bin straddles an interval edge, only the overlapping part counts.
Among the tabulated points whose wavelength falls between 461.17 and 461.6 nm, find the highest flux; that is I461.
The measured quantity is 6.4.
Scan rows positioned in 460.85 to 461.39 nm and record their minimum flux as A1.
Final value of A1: 5.59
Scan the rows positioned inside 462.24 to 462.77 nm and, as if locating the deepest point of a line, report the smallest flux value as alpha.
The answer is 5.52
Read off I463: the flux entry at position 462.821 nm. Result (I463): 5.56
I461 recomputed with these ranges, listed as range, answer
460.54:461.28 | 6.58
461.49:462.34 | 6.1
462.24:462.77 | 6.12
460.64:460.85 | 5.18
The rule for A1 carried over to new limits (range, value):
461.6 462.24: 4.89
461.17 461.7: 5.25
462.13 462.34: 5.71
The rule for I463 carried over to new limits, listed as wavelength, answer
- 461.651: 5.25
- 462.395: 5.89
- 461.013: 6.58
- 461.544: 6.08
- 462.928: 6.66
